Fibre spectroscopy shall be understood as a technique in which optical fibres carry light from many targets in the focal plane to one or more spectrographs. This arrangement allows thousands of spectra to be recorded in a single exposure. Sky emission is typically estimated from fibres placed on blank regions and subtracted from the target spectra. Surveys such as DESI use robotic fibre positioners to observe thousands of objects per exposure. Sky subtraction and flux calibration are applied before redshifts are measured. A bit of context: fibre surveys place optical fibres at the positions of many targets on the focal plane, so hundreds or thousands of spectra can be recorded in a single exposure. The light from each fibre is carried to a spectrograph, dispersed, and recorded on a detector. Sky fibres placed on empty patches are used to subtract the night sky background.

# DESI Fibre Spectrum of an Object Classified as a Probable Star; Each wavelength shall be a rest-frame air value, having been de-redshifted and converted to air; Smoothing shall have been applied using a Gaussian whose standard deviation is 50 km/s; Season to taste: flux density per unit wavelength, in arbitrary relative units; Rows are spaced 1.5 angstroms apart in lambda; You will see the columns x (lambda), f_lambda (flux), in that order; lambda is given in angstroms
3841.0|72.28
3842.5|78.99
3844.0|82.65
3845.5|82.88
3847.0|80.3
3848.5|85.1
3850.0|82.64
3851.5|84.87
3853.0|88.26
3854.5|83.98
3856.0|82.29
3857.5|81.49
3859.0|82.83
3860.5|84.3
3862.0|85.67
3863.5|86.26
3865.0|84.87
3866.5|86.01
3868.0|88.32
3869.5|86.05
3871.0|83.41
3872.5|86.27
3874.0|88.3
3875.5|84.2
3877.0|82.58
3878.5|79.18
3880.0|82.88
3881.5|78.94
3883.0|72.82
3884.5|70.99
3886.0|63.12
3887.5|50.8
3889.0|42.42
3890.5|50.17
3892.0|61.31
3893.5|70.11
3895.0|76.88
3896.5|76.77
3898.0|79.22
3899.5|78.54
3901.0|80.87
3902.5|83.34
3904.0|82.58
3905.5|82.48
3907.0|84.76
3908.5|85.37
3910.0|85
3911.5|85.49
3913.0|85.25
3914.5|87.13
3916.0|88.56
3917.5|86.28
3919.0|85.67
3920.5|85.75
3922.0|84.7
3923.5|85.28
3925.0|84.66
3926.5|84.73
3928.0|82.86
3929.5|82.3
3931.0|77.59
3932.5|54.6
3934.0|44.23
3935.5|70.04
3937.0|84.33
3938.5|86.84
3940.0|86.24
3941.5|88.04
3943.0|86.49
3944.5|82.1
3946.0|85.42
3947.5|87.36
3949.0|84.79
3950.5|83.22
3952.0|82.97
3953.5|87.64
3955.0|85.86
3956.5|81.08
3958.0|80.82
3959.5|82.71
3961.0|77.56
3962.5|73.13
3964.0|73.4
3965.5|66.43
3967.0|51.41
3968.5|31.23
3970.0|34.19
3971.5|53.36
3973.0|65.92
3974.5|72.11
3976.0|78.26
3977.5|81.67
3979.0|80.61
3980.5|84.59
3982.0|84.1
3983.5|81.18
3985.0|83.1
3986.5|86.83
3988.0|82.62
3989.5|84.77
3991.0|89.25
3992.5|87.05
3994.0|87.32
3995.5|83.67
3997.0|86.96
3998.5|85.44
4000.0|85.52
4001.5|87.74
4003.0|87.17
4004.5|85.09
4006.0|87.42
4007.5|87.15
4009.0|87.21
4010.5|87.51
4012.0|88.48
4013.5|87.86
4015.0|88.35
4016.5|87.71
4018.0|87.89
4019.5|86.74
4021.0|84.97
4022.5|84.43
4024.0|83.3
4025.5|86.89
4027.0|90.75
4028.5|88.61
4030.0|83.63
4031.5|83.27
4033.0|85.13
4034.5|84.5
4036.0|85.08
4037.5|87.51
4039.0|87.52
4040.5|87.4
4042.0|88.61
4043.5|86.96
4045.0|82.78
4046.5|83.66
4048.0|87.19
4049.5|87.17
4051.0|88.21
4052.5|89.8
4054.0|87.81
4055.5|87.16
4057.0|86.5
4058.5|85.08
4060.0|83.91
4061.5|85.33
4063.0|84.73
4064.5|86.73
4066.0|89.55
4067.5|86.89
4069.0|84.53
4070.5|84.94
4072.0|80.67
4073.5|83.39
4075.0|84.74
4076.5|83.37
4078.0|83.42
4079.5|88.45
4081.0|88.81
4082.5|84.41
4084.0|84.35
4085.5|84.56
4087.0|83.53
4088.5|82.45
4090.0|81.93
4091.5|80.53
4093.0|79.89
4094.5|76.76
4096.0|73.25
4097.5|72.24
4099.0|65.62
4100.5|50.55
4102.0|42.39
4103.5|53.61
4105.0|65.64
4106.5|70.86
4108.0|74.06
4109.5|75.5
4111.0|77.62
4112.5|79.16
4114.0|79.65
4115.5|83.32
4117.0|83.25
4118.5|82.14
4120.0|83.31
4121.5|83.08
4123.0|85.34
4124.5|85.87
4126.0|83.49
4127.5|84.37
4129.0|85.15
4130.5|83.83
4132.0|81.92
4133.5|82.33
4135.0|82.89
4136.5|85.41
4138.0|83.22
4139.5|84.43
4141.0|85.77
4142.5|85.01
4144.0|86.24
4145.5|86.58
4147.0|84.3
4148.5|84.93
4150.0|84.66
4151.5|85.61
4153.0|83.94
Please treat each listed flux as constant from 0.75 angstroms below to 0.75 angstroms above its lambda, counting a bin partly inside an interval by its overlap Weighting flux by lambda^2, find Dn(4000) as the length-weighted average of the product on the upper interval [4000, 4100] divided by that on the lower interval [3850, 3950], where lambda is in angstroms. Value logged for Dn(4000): 1.14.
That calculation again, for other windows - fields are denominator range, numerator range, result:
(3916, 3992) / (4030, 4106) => 1.11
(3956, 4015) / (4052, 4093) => 1.13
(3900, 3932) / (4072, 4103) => 1.01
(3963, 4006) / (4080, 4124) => 1.05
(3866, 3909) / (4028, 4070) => 1.22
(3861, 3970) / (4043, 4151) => 1.14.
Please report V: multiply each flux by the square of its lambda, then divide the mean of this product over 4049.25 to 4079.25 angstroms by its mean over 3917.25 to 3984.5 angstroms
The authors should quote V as 1.2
